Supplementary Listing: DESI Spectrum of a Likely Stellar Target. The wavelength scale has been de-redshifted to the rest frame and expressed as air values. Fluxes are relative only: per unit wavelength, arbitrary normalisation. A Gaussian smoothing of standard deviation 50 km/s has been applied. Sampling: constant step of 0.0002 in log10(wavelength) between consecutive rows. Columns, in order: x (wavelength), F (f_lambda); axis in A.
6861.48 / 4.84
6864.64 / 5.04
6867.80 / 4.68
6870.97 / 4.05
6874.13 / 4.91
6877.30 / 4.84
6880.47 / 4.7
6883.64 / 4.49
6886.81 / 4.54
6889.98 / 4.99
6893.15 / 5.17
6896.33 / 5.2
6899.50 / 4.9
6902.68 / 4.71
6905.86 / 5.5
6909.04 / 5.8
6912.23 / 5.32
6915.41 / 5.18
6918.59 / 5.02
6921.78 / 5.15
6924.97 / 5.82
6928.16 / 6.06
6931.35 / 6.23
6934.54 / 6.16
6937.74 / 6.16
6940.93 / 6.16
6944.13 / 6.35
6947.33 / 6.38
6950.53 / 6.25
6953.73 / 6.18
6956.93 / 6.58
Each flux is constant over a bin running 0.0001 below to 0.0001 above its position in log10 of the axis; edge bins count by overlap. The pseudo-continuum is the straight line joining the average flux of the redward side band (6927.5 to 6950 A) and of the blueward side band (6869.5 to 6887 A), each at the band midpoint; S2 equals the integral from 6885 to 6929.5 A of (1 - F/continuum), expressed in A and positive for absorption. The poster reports 1.2 A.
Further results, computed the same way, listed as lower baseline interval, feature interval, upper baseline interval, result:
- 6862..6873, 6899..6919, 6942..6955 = 0.9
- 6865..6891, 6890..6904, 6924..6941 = 0.4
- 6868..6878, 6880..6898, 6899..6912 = 0.2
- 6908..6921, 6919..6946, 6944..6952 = -0.6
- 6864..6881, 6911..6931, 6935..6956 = 0.9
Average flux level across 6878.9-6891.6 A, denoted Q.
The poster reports 4.68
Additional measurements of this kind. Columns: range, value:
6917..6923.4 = 5.09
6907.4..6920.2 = 5.33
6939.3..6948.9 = 6.3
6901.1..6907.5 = 5.11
